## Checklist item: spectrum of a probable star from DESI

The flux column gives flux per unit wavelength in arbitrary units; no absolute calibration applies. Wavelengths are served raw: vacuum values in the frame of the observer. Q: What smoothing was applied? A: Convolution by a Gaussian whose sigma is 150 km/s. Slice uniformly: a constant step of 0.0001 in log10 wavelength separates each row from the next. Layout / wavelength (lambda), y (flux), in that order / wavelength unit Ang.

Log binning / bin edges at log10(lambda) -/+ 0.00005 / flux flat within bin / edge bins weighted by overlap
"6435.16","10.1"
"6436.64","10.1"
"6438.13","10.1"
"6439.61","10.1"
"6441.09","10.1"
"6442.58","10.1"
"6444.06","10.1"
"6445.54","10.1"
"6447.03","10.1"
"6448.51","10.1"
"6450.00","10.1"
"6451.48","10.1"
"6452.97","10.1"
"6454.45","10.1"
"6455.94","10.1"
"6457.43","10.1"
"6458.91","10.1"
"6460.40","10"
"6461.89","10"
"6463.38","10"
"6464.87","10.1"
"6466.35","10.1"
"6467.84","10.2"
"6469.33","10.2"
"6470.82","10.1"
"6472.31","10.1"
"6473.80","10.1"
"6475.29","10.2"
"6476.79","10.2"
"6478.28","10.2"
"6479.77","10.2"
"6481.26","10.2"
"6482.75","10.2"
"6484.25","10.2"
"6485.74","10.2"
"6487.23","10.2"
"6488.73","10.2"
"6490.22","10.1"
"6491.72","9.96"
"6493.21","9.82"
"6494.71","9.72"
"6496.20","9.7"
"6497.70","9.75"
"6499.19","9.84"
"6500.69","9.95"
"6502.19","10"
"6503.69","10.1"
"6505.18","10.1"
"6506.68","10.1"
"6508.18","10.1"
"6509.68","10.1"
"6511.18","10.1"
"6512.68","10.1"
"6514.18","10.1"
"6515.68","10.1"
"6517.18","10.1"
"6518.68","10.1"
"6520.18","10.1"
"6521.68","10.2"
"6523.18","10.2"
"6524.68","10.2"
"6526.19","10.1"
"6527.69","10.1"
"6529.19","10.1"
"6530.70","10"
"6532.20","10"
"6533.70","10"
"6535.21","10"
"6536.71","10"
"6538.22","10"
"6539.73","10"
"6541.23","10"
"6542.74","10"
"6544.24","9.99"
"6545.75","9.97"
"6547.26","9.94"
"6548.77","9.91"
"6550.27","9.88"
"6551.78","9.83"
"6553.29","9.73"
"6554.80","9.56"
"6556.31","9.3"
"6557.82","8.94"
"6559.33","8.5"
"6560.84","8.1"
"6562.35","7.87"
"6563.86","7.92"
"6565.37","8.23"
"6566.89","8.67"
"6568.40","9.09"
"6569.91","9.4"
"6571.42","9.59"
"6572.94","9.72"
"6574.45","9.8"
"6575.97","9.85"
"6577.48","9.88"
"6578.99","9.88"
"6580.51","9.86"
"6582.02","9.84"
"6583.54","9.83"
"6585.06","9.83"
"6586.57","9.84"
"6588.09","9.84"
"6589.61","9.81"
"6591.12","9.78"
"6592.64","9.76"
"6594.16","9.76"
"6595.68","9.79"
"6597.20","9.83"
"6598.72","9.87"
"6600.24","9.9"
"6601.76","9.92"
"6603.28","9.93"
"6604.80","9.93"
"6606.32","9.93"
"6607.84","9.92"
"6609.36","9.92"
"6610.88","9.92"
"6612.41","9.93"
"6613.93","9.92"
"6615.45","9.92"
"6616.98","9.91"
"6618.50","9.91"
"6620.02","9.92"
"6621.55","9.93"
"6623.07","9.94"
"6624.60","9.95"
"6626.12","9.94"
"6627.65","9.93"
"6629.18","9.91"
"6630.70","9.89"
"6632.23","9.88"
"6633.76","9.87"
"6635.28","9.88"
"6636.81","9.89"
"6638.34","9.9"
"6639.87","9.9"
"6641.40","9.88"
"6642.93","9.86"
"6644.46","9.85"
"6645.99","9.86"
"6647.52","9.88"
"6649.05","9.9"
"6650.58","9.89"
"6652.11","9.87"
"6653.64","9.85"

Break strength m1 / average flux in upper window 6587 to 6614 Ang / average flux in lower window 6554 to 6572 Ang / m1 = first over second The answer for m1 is 1.13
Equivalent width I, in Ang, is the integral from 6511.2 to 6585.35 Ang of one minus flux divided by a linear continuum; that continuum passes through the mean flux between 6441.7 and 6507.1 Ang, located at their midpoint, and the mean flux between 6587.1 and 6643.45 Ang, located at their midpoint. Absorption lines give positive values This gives 2.2 Ang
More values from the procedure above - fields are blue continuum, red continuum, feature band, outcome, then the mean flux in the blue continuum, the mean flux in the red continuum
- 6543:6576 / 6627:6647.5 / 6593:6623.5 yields -0.8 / 9.26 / 9.88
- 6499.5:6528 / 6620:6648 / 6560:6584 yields 1.9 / 10.1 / 9.9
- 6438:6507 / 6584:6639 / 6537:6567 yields 1.9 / 10.1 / 9.89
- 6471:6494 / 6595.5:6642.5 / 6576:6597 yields 0.3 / 10.1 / 9.91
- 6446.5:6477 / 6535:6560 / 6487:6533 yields -0.7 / 10.1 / 9.74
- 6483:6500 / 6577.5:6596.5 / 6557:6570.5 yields 1.8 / 9.98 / 9.82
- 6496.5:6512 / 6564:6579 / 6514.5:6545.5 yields -1.0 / 10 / 9.33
